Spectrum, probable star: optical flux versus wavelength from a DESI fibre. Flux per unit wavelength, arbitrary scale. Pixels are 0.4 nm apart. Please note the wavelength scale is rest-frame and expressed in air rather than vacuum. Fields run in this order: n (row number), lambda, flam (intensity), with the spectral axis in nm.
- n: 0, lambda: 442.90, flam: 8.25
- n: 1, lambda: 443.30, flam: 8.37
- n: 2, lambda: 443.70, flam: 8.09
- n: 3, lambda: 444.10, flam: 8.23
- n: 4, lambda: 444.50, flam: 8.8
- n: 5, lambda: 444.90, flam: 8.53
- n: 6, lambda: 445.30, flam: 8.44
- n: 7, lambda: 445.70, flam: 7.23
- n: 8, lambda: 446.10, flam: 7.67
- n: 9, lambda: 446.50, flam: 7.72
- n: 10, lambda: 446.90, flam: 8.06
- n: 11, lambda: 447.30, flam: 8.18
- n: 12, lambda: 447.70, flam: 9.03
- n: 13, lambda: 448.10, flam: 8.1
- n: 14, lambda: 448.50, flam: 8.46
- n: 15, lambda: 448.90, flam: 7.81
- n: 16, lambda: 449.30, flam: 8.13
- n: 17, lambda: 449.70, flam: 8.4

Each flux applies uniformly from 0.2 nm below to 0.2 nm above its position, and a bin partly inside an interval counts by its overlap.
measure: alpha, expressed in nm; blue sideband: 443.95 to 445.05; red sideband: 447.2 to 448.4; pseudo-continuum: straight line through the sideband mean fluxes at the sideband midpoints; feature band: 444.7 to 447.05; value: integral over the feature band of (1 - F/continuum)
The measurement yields 0.16 nm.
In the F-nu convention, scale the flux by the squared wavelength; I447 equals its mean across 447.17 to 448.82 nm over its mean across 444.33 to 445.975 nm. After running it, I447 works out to 1.04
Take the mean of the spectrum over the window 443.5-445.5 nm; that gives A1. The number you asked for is 8.42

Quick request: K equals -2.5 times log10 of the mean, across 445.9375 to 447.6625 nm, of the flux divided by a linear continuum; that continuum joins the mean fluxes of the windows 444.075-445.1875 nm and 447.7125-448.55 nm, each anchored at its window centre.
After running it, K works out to 0.06 mag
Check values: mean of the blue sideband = 8.56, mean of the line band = 8.02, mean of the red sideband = 8.42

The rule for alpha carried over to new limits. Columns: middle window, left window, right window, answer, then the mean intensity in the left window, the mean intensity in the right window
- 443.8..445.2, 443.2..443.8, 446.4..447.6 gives -0.05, 8.23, 8.1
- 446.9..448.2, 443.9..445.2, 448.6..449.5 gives -0.03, 8.51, 8.02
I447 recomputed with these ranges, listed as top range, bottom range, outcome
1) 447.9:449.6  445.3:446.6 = 1.08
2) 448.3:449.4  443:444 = 1.01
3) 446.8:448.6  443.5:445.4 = 1.01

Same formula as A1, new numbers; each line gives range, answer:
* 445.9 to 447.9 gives 8.13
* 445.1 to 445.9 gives 7.83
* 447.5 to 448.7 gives 8.53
